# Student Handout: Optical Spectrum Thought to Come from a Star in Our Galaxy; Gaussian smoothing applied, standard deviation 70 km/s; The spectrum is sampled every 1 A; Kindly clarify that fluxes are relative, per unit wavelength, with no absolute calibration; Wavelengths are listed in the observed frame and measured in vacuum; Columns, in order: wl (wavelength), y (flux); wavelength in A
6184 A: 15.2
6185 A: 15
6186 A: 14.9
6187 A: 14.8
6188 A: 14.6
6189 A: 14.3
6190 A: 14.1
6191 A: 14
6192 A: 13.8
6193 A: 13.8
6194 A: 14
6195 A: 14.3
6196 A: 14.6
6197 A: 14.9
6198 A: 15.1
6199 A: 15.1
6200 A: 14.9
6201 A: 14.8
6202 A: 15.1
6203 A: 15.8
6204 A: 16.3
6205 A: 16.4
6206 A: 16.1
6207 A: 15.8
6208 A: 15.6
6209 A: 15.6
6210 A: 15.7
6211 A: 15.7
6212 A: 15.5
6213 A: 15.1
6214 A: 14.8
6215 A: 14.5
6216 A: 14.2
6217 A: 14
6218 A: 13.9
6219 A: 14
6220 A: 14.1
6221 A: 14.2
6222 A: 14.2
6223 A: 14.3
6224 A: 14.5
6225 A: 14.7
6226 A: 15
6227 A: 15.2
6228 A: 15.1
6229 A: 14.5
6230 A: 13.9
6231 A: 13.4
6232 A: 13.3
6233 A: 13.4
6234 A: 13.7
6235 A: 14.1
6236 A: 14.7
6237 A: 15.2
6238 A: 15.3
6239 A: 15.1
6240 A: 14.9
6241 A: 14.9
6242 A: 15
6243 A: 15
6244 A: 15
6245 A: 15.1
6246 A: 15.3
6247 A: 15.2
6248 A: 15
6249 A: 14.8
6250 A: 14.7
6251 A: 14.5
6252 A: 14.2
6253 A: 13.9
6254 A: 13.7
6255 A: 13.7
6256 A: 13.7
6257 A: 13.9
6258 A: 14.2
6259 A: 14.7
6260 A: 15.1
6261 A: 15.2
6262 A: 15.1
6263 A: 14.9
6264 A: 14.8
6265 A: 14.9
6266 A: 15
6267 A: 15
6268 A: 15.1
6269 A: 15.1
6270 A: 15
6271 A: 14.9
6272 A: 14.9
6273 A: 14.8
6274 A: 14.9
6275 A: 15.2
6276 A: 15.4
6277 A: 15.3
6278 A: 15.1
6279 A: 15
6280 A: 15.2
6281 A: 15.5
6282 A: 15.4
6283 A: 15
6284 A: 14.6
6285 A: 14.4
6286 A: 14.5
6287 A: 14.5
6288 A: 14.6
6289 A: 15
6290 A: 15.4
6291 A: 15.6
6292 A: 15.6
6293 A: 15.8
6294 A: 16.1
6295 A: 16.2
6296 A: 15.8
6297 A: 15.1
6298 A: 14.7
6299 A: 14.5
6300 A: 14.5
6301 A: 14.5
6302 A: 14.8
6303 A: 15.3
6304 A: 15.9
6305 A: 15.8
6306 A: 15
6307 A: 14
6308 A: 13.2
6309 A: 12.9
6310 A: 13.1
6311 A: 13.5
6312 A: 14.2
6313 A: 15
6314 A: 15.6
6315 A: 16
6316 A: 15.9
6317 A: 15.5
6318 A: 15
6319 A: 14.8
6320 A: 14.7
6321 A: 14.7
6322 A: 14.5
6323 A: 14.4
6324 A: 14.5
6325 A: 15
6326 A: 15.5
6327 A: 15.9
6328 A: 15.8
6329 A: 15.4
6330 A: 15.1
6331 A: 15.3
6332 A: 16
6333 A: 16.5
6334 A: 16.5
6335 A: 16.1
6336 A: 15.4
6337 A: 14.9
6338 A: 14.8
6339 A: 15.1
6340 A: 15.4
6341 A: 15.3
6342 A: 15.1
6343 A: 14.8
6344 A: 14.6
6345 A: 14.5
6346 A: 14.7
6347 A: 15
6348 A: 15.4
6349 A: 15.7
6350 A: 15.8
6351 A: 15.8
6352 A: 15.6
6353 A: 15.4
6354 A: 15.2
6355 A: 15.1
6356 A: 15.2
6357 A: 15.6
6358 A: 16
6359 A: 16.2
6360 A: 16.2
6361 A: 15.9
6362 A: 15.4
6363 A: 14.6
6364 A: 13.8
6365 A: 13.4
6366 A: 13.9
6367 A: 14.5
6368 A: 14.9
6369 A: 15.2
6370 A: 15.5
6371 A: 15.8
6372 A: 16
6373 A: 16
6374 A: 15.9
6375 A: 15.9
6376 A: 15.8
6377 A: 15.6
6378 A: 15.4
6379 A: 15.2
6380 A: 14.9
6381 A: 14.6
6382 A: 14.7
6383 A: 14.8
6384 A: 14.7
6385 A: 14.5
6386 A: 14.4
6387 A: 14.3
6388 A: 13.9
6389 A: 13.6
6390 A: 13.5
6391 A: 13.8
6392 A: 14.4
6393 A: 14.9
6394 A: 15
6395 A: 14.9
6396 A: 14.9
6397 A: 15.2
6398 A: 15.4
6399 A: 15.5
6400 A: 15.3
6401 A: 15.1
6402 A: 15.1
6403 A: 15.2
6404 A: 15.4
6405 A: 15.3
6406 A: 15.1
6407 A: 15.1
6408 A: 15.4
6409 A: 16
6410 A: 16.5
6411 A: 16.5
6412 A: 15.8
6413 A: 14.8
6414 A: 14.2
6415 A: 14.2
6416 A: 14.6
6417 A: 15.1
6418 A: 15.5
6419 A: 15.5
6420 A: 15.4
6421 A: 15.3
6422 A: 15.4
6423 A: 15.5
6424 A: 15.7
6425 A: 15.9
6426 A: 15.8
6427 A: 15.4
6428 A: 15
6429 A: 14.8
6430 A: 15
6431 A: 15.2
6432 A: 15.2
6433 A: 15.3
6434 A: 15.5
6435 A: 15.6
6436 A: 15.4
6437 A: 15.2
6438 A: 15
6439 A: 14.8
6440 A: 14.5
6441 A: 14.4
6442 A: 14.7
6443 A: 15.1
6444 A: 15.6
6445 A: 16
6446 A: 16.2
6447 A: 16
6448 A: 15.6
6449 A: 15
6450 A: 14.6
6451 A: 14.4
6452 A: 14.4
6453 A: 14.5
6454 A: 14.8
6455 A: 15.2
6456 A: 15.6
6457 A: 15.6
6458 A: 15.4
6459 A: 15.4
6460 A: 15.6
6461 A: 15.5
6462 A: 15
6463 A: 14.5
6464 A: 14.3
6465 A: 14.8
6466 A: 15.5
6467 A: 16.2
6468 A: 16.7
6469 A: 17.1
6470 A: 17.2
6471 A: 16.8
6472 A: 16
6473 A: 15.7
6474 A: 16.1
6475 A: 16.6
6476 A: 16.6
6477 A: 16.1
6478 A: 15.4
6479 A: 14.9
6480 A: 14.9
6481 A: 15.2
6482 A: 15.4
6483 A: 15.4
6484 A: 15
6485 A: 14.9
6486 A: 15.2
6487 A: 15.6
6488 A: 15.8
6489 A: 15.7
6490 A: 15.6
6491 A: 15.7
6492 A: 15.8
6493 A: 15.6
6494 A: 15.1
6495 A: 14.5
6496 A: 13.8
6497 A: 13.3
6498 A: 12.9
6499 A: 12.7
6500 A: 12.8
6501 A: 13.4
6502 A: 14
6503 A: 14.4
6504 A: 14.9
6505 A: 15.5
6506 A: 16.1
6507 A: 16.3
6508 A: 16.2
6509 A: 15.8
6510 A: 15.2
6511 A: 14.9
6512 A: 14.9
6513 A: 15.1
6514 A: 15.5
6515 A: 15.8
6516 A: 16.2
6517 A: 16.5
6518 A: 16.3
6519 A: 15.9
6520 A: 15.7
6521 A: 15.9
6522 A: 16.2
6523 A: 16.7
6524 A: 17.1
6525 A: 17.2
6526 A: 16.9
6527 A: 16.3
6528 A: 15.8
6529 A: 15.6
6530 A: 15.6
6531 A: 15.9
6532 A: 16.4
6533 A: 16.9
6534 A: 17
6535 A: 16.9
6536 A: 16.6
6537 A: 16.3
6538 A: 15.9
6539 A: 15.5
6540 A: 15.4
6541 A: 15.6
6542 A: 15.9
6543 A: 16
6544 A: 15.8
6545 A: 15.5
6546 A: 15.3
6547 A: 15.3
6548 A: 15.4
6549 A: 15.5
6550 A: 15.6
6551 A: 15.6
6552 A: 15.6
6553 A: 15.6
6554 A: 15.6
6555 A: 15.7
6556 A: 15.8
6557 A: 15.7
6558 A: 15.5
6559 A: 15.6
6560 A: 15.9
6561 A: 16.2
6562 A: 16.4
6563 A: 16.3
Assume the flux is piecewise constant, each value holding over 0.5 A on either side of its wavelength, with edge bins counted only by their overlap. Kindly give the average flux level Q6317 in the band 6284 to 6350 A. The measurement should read 15.1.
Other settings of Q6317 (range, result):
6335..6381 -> 15.3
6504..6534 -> 16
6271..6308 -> 15.1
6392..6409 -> 15.2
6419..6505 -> 15.2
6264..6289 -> 15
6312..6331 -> 15.2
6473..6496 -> 15.5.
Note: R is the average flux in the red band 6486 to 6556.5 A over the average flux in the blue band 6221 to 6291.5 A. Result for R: 1.06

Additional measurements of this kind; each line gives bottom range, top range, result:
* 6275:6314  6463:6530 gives 1.04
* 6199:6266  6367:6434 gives 1.03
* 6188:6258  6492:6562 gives 1.06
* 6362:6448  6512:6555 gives 1.06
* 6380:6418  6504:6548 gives 1.07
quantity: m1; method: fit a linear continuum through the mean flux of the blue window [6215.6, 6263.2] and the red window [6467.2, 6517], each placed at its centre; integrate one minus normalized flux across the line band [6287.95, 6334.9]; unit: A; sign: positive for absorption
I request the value -1.2 A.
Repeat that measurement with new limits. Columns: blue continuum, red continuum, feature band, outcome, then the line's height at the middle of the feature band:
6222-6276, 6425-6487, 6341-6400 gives 0.2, 15.1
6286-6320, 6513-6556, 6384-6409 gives 0.9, 15.4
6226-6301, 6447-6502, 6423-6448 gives -0.3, 15.1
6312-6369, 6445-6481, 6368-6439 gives 1.1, 15.4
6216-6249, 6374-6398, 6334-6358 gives -0.9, 14.7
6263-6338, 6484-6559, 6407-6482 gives -0.1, 15.4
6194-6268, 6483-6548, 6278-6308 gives -0.3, 14.9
